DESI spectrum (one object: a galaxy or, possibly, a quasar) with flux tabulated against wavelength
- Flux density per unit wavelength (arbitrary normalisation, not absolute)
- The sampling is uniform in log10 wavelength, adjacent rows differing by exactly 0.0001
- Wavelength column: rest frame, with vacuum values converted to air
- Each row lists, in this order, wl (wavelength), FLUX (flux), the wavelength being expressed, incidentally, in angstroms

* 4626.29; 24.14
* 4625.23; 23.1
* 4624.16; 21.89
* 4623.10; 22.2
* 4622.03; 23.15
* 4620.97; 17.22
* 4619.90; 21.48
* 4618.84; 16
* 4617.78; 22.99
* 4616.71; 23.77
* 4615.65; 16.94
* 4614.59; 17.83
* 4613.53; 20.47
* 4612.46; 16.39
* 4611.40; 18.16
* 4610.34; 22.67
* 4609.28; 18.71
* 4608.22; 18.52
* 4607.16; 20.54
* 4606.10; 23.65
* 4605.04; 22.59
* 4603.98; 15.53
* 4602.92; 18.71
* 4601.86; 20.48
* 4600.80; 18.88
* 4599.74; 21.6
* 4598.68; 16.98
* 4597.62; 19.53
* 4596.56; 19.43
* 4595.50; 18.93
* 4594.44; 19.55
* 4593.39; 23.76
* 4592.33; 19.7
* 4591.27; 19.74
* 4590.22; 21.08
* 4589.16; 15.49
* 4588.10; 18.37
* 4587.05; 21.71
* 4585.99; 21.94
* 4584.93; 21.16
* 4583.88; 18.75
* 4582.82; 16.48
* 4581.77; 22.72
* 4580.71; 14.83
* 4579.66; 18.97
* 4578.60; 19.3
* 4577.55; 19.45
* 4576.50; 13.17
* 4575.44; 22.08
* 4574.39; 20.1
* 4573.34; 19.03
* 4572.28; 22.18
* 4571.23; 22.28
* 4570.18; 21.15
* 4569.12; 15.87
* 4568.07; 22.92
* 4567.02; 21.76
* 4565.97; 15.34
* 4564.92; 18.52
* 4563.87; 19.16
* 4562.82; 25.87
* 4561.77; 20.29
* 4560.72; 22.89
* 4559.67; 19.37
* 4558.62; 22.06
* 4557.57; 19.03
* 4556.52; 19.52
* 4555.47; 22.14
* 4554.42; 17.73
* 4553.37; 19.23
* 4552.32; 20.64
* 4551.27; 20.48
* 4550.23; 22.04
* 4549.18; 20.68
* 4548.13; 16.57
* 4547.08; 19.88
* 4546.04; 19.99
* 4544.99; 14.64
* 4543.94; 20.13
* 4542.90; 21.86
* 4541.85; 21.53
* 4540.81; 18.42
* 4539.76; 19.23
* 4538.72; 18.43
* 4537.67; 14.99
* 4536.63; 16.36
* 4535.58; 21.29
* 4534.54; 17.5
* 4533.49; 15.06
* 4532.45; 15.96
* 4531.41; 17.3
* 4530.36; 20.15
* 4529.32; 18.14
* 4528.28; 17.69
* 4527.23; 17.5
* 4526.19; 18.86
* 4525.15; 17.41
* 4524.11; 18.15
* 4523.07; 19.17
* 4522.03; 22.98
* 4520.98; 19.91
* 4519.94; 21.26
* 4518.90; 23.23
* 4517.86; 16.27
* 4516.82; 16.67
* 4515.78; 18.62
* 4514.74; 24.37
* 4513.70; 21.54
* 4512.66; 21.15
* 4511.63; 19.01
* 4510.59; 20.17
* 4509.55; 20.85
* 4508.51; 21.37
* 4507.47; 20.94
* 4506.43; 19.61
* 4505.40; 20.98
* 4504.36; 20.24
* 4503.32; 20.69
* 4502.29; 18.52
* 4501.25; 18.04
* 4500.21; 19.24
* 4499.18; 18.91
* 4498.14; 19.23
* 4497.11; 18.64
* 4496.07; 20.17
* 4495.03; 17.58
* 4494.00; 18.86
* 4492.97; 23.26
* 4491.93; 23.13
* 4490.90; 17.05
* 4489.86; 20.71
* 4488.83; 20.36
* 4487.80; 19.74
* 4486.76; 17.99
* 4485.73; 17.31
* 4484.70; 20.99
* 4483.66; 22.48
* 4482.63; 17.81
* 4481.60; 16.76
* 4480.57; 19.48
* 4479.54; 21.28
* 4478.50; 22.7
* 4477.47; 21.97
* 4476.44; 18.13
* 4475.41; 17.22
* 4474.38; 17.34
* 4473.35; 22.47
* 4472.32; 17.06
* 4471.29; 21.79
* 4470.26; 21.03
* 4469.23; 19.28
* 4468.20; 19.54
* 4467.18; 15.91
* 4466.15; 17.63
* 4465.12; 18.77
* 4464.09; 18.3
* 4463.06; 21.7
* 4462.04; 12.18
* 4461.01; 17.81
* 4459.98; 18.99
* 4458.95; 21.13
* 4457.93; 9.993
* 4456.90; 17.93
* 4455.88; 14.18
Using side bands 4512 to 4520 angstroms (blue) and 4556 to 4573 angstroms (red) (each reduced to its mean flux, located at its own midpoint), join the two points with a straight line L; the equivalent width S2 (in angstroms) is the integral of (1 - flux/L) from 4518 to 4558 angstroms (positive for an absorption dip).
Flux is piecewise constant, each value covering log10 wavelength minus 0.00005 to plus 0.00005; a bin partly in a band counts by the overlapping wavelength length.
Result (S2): 2.7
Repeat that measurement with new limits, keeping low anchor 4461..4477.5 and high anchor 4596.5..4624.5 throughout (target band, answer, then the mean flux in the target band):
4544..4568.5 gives -0.8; 20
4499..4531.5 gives -1.1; 19.7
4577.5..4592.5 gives 0.3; 19.3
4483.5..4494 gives -0.7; 20.1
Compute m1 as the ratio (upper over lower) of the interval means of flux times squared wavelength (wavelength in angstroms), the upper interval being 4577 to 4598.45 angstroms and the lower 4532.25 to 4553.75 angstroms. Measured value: 1.06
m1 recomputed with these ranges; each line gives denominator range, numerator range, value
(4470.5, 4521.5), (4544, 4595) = 1.03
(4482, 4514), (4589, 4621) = 1.04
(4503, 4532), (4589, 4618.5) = 1.04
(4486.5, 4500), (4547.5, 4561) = 1.05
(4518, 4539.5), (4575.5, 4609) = 1.08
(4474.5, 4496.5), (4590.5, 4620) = 1.06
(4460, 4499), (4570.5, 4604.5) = 1.06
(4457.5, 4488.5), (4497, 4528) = 1.07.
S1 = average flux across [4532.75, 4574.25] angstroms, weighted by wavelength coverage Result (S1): 19.6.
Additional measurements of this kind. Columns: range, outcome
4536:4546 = 18.5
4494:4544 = 19.3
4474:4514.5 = 19.8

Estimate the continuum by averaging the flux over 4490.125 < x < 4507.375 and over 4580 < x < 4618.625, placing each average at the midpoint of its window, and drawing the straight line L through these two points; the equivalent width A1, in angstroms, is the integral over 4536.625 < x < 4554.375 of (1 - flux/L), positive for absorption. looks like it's 0.5 angstroms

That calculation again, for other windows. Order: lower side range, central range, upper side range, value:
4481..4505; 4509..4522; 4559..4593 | -0.5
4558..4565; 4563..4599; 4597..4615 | 1.7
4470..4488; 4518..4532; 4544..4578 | 0.4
